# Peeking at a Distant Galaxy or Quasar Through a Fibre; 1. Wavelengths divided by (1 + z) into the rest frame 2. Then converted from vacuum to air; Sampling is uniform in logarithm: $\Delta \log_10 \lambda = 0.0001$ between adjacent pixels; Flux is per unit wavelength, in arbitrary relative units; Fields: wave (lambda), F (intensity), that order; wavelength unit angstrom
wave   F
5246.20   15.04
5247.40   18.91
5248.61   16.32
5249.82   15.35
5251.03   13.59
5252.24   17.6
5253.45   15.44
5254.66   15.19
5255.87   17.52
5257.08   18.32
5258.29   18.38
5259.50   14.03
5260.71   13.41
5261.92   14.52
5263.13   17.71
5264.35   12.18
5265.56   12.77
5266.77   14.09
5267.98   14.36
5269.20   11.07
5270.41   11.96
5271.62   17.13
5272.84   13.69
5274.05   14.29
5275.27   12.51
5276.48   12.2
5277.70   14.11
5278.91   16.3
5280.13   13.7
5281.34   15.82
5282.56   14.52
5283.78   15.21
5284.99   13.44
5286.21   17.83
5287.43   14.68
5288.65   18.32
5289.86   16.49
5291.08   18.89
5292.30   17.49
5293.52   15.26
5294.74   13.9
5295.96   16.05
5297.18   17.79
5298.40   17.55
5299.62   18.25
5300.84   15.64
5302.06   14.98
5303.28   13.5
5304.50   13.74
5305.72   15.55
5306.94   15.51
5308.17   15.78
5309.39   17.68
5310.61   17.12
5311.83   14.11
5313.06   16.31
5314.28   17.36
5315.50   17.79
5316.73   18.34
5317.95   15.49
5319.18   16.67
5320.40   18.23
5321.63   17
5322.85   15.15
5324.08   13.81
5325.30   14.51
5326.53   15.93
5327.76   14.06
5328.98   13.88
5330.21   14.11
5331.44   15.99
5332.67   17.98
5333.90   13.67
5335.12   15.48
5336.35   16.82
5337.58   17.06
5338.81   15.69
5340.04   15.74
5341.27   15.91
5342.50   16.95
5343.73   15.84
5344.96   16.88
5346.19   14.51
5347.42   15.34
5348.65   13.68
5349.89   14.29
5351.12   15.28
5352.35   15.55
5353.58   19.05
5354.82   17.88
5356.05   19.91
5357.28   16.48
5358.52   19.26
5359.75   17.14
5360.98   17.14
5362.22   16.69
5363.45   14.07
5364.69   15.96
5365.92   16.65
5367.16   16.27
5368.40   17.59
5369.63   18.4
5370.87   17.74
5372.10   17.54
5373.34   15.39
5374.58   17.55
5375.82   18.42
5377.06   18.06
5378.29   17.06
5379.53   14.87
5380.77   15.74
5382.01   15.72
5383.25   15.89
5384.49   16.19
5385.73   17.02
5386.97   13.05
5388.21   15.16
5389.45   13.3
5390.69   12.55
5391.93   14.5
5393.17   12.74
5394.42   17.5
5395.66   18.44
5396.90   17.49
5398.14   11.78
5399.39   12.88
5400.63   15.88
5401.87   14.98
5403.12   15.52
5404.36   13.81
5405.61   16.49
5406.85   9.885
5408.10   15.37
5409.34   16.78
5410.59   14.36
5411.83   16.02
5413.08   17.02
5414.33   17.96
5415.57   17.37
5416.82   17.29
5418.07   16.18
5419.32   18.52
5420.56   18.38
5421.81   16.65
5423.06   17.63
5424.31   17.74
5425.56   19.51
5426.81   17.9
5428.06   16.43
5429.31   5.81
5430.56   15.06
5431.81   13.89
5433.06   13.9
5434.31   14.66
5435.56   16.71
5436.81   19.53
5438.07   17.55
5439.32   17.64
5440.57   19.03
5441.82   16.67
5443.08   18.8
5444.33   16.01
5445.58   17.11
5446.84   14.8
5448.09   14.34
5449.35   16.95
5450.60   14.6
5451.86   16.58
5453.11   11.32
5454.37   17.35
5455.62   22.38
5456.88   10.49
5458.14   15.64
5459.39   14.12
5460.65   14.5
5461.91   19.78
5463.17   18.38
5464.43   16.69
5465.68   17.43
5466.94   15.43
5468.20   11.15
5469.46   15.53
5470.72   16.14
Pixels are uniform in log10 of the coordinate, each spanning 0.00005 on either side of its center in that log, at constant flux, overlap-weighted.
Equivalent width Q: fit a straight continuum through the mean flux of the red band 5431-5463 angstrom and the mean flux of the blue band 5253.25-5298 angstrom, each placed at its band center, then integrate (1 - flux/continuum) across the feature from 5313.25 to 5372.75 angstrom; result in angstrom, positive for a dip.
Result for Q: -2.8 angstrom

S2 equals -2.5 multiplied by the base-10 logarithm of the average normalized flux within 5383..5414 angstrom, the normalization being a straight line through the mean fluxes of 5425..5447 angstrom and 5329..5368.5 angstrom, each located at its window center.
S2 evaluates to 0.08 mag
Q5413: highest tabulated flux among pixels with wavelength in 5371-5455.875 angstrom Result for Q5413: 22.38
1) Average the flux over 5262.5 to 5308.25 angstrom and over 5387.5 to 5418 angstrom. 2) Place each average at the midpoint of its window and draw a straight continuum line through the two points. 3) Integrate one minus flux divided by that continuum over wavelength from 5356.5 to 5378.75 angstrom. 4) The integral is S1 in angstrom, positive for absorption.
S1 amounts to -2.8 angstrom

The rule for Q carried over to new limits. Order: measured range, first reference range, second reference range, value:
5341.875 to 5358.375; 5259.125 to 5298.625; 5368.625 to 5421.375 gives -0.90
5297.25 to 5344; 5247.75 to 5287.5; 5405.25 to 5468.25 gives -2.11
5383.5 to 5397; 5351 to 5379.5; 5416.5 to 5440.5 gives 1.34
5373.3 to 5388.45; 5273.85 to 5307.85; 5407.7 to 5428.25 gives 0.41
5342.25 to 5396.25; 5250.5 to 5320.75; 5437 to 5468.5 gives -1.15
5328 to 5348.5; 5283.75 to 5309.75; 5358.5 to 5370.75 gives 1.09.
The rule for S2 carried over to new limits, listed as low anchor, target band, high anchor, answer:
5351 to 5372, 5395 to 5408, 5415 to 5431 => 0.14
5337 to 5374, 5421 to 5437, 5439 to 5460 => 0.03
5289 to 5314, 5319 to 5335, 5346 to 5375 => 0.06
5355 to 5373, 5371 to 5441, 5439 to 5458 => 0.05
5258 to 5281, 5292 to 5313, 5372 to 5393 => -0.09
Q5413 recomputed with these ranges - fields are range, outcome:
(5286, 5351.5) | 18.89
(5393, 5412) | 18.44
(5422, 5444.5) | 19.53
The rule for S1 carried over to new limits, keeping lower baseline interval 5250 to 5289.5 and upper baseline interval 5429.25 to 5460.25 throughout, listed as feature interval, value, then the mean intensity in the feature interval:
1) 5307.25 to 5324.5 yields -1.6 angstrom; 16.5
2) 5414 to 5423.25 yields -1.1 angstrom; 17.5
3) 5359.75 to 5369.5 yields -0.7 angstrom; 16.5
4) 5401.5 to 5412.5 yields 0.6 angstrom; 14.8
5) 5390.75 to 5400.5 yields 0.4 angstrom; 14.9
